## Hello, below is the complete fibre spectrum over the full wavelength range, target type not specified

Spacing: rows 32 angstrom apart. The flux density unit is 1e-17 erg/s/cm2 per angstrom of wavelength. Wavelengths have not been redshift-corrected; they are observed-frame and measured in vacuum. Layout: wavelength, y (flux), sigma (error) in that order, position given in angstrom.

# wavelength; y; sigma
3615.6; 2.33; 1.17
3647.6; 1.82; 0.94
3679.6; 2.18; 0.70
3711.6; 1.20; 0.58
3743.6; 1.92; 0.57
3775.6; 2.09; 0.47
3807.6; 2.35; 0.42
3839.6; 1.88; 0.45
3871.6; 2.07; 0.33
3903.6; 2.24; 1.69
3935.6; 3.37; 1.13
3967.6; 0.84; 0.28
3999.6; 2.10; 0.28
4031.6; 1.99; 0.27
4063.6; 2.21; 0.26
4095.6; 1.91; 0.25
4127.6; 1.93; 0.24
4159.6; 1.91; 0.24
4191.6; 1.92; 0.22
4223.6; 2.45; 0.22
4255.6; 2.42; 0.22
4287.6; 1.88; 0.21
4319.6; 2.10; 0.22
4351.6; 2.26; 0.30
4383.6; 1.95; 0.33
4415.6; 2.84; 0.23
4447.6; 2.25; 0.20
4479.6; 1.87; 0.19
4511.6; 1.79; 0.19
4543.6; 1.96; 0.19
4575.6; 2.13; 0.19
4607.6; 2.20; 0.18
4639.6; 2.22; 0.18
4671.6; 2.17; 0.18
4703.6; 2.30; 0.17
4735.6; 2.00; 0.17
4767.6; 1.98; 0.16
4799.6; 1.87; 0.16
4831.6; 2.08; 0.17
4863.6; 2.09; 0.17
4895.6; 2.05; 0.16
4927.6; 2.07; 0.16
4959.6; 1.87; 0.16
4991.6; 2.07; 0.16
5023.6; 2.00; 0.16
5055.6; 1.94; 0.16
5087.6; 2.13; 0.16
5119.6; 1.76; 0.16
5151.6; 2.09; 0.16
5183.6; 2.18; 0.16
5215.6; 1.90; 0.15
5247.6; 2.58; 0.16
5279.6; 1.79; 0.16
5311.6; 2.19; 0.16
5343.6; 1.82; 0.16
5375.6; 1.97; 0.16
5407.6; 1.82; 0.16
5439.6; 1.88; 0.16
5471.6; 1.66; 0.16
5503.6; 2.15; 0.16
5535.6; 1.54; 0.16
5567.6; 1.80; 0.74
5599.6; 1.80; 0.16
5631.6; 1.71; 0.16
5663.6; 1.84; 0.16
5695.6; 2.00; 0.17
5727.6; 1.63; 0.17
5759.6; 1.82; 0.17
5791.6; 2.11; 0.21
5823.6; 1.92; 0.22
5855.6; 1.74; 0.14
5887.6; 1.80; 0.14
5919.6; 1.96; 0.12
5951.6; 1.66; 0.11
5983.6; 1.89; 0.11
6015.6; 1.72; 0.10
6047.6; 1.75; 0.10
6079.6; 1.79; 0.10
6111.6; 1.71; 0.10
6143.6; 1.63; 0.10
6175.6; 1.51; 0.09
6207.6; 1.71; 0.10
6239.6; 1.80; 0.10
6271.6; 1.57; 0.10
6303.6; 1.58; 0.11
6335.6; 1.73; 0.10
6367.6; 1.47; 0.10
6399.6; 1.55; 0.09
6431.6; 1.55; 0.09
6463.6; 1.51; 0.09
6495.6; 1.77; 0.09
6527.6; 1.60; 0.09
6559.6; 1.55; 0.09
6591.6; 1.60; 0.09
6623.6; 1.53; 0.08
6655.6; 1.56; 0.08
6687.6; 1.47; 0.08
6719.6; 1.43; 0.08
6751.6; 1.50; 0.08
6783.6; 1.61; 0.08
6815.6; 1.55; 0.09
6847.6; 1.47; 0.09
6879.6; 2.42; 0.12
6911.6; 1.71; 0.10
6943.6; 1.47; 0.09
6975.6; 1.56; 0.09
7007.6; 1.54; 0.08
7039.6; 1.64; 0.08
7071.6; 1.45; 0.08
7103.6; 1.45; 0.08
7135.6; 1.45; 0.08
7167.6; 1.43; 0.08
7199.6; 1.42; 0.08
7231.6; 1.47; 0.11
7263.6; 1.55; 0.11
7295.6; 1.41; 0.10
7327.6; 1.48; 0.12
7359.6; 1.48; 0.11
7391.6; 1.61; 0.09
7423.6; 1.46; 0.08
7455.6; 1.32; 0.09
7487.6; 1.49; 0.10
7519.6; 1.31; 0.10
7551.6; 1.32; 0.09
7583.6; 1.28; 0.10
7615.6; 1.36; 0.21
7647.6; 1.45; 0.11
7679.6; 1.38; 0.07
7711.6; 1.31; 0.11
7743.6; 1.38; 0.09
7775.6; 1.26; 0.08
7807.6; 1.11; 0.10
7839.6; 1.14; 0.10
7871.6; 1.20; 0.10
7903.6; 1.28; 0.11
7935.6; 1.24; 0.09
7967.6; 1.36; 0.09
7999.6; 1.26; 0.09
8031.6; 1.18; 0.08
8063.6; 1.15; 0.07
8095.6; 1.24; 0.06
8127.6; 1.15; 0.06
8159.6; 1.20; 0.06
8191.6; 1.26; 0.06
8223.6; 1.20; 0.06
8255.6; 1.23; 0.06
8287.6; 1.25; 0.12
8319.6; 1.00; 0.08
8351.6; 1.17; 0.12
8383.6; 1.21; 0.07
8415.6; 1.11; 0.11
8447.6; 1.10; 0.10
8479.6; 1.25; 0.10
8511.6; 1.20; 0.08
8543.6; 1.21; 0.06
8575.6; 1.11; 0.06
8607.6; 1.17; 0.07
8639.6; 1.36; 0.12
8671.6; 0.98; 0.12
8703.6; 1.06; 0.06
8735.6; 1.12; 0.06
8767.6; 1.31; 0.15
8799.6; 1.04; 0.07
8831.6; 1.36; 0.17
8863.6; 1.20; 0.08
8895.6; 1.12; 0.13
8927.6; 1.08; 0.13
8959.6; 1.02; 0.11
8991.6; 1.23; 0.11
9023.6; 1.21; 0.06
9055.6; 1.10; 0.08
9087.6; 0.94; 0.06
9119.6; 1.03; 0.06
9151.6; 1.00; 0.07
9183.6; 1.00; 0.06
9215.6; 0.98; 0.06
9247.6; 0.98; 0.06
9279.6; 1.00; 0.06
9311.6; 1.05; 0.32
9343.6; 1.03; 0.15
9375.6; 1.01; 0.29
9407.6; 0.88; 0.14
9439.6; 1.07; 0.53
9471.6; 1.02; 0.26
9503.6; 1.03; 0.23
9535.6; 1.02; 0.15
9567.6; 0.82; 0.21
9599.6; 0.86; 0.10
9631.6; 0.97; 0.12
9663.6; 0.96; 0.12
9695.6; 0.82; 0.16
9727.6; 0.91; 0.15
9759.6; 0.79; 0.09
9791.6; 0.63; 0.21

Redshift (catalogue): 0.05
